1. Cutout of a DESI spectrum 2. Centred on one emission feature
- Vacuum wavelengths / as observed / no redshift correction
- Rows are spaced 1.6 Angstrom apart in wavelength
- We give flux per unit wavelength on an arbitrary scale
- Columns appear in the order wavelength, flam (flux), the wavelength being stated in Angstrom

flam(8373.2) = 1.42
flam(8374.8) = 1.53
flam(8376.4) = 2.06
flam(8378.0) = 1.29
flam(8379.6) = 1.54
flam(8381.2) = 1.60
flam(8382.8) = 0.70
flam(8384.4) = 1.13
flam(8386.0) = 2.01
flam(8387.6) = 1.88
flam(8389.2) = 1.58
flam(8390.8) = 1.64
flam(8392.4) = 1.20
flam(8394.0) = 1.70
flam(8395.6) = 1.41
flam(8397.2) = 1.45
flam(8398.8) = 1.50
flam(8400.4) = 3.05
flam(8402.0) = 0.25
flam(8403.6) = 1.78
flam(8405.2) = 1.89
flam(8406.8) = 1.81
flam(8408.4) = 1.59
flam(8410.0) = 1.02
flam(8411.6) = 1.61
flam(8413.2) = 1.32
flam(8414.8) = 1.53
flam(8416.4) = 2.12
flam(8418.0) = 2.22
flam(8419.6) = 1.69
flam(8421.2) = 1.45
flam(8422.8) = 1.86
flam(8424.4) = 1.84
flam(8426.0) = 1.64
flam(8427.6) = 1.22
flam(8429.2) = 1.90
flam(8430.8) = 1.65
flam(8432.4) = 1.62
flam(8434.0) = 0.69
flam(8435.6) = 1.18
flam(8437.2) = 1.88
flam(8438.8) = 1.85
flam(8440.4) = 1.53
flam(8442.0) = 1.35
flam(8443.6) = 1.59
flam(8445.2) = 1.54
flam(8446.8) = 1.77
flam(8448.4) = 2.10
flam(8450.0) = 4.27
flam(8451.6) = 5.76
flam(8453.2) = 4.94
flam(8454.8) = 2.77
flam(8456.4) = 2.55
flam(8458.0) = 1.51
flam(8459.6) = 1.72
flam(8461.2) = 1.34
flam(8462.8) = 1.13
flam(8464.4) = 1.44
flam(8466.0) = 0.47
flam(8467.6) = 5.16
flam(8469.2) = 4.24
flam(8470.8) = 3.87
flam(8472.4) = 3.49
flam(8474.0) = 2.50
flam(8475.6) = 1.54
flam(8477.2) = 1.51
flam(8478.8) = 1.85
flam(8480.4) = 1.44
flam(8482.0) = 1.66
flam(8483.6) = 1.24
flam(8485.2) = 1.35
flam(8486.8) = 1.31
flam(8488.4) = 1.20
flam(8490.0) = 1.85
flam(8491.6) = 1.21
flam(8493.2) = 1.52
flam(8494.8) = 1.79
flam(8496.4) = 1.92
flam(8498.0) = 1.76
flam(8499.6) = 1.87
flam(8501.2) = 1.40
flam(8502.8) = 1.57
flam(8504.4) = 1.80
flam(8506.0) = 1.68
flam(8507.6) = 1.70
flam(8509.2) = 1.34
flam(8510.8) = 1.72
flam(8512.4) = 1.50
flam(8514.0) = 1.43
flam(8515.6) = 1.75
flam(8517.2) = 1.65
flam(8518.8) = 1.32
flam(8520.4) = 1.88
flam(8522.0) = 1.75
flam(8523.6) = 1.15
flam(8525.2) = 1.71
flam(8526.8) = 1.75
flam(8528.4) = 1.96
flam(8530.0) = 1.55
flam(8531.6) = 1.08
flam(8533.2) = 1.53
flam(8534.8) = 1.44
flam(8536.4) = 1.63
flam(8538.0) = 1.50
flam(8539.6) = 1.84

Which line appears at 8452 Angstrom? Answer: [S II] 6716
